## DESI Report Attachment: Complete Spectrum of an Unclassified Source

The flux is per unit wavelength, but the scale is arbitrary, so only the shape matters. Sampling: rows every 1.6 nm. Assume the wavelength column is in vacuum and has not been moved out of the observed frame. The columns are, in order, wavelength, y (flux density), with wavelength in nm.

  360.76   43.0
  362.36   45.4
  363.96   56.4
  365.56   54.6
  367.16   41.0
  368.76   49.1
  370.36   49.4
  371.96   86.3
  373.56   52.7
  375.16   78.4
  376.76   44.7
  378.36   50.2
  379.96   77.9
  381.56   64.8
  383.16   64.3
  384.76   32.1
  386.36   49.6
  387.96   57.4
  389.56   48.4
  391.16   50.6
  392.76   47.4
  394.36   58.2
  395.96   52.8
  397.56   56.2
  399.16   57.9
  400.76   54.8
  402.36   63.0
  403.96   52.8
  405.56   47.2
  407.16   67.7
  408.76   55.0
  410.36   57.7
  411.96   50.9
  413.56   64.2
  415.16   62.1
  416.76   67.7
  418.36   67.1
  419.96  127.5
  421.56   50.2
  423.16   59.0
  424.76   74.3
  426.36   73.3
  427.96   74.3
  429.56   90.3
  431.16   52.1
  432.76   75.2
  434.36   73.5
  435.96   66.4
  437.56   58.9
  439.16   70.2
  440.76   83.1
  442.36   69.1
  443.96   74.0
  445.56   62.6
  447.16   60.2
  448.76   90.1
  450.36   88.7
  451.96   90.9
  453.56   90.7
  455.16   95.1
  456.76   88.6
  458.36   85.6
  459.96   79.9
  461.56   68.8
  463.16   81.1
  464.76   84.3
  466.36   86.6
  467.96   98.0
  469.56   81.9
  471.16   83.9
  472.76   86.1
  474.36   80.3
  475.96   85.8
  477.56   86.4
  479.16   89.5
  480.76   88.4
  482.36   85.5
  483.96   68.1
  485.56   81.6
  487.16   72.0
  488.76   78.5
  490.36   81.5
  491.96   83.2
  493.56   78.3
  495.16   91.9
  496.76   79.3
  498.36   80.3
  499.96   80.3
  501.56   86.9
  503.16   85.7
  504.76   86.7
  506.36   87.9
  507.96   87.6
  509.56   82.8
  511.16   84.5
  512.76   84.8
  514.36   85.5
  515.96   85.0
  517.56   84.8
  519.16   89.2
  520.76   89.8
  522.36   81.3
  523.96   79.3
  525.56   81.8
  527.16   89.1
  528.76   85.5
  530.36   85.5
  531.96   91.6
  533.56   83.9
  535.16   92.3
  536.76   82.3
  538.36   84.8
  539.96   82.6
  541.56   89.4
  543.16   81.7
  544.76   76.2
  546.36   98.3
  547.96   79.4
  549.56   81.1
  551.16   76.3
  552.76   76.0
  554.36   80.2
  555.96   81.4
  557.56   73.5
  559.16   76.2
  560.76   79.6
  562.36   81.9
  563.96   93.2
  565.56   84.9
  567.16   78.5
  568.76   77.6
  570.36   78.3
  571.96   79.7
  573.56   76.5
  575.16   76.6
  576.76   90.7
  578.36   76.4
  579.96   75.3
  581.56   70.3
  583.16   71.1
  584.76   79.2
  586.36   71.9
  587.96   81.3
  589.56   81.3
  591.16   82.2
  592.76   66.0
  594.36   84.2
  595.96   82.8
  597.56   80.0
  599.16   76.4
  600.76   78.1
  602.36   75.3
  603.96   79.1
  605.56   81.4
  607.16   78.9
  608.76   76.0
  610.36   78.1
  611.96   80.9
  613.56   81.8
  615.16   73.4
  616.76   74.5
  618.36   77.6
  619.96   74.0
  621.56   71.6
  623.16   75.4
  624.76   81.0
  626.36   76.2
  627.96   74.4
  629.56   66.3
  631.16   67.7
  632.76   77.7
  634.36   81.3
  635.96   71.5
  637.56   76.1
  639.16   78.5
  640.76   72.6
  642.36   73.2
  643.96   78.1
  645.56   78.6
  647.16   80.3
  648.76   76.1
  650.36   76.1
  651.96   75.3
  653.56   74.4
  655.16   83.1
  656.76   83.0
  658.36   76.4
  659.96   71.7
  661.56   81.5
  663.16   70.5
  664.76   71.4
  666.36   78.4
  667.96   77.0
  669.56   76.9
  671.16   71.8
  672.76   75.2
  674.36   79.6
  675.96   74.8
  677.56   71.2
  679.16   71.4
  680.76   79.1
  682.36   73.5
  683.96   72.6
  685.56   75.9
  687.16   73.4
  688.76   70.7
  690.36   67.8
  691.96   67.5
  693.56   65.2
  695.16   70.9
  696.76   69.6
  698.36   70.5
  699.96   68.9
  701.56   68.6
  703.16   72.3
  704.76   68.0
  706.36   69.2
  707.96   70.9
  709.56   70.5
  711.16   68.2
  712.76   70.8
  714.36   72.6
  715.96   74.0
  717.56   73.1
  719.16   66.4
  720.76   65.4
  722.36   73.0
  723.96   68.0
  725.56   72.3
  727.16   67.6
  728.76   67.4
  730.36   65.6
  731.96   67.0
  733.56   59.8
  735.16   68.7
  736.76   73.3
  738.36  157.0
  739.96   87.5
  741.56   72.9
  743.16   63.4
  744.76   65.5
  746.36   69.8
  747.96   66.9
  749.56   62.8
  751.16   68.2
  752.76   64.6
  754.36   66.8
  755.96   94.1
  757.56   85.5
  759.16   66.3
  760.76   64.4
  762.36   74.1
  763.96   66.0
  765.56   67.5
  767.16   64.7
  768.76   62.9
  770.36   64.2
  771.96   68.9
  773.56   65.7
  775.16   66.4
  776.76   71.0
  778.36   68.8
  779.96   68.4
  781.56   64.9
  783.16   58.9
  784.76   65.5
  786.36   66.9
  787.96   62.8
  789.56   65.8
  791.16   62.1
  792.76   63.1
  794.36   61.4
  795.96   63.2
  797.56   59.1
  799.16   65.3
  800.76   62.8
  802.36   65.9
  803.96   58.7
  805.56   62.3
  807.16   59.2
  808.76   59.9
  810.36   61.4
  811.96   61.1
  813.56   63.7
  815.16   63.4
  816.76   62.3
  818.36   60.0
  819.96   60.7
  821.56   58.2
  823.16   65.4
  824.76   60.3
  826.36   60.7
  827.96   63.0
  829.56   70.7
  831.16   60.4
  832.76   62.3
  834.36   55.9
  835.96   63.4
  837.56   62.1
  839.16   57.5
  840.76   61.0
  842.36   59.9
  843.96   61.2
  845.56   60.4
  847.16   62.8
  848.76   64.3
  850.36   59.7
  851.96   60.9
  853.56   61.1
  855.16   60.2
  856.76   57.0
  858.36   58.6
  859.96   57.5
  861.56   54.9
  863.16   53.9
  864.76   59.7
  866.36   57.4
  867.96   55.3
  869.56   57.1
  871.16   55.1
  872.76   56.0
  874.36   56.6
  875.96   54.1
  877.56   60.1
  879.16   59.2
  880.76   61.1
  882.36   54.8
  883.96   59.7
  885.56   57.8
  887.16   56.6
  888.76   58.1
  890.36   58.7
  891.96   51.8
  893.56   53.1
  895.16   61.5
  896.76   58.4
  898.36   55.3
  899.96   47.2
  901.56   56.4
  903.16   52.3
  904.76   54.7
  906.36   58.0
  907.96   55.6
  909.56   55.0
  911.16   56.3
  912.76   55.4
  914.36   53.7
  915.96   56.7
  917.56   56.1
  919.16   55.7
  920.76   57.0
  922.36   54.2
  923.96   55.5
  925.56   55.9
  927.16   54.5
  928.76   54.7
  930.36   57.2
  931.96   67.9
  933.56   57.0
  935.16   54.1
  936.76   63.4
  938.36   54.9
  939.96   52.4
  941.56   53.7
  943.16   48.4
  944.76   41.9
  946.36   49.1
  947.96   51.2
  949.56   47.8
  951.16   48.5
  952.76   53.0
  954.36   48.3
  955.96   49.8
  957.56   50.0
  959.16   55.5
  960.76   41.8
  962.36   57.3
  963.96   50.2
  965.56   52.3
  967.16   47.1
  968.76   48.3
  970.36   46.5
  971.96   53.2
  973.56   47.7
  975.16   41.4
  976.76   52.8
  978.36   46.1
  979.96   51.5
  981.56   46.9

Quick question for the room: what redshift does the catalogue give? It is 0.12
